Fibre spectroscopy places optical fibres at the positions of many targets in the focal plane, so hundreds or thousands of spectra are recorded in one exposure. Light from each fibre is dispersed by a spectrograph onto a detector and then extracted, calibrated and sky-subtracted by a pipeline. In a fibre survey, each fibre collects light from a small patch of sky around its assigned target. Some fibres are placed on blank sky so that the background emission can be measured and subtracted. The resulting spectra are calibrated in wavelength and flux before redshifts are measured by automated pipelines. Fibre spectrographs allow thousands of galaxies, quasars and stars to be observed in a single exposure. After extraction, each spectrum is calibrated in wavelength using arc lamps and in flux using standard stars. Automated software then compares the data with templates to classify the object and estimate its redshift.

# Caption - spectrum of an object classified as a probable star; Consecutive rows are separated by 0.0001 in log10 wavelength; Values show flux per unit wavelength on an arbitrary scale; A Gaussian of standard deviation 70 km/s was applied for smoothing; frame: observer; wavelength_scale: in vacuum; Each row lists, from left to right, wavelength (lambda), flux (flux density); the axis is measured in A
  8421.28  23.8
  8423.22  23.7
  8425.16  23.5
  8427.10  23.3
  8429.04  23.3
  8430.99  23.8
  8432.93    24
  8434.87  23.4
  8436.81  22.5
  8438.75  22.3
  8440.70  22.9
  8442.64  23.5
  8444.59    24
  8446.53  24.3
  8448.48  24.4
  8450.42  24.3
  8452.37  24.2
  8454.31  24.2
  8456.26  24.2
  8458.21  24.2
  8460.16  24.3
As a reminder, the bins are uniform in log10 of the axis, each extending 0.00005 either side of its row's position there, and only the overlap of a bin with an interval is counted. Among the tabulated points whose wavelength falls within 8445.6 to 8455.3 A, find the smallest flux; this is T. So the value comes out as 24.2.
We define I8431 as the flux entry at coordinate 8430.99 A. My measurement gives 23.8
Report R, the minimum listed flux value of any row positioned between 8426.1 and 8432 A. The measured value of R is 23.3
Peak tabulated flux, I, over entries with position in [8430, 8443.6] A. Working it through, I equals 24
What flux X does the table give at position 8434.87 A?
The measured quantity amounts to 23.4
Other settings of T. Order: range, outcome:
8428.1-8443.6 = 22.3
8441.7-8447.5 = 23.5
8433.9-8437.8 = 22.5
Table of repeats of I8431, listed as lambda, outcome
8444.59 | 24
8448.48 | 24.4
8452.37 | 24.2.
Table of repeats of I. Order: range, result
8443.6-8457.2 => 24.4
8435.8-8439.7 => 22.5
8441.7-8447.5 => 24.3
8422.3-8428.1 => 23.7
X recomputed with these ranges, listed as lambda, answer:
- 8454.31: 24.2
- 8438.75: 22.3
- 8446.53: 24.3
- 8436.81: 22.5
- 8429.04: 23.3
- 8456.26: 24.2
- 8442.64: 23.5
